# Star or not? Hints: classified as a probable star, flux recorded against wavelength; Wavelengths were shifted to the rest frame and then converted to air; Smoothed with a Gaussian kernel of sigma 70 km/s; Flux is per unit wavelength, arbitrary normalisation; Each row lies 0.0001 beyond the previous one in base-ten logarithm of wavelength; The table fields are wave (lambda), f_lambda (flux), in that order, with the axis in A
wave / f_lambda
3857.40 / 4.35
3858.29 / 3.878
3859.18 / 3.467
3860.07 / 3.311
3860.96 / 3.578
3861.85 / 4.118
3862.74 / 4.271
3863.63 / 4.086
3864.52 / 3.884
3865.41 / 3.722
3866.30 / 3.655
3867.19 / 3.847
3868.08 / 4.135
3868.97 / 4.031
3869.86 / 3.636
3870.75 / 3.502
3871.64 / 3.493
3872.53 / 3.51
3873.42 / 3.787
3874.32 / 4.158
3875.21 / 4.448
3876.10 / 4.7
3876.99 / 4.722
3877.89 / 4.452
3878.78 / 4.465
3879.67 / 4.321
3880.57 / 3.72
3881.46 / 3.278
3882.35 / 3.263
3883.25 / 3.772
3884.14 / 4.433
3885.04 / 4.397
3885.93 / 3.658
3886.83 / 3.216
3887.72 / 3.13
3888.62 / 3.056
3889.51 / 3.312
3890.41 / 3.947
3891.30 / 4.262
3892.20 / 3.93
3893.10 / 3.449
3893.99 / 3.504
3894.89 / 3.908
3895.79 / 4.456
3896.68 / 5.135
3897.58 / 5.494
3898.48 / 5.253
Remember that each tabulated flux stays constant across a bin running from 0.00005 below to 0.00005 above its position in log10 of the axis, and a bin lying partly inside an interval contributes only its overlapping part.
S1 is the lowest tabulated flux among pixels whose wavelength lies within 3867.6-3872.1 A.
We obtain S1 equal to 3.493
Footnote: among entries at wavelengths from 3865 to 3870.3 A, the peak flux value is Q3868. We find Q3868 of 4.135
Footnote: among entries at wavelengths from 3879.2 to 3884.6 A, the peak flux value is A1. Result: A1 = 4.433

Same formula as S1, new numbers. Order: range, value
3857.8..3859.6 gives 3.467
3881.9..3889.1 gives 3.056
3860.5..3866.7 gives 3.578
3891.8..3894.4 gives 3.449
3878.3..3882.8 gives 3.263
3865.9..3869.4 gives 3.655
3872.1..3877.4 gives 3.51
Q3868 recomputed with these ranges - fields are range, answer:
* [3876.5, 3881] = 4.722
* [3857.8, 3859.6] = 3.878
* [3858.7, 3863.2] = 4.271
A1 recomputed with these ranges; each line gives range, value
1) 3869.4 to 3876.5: 4.7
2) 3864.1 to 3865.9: 3.884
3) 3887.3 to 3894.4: 4.262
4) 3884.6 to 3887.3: 4.397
